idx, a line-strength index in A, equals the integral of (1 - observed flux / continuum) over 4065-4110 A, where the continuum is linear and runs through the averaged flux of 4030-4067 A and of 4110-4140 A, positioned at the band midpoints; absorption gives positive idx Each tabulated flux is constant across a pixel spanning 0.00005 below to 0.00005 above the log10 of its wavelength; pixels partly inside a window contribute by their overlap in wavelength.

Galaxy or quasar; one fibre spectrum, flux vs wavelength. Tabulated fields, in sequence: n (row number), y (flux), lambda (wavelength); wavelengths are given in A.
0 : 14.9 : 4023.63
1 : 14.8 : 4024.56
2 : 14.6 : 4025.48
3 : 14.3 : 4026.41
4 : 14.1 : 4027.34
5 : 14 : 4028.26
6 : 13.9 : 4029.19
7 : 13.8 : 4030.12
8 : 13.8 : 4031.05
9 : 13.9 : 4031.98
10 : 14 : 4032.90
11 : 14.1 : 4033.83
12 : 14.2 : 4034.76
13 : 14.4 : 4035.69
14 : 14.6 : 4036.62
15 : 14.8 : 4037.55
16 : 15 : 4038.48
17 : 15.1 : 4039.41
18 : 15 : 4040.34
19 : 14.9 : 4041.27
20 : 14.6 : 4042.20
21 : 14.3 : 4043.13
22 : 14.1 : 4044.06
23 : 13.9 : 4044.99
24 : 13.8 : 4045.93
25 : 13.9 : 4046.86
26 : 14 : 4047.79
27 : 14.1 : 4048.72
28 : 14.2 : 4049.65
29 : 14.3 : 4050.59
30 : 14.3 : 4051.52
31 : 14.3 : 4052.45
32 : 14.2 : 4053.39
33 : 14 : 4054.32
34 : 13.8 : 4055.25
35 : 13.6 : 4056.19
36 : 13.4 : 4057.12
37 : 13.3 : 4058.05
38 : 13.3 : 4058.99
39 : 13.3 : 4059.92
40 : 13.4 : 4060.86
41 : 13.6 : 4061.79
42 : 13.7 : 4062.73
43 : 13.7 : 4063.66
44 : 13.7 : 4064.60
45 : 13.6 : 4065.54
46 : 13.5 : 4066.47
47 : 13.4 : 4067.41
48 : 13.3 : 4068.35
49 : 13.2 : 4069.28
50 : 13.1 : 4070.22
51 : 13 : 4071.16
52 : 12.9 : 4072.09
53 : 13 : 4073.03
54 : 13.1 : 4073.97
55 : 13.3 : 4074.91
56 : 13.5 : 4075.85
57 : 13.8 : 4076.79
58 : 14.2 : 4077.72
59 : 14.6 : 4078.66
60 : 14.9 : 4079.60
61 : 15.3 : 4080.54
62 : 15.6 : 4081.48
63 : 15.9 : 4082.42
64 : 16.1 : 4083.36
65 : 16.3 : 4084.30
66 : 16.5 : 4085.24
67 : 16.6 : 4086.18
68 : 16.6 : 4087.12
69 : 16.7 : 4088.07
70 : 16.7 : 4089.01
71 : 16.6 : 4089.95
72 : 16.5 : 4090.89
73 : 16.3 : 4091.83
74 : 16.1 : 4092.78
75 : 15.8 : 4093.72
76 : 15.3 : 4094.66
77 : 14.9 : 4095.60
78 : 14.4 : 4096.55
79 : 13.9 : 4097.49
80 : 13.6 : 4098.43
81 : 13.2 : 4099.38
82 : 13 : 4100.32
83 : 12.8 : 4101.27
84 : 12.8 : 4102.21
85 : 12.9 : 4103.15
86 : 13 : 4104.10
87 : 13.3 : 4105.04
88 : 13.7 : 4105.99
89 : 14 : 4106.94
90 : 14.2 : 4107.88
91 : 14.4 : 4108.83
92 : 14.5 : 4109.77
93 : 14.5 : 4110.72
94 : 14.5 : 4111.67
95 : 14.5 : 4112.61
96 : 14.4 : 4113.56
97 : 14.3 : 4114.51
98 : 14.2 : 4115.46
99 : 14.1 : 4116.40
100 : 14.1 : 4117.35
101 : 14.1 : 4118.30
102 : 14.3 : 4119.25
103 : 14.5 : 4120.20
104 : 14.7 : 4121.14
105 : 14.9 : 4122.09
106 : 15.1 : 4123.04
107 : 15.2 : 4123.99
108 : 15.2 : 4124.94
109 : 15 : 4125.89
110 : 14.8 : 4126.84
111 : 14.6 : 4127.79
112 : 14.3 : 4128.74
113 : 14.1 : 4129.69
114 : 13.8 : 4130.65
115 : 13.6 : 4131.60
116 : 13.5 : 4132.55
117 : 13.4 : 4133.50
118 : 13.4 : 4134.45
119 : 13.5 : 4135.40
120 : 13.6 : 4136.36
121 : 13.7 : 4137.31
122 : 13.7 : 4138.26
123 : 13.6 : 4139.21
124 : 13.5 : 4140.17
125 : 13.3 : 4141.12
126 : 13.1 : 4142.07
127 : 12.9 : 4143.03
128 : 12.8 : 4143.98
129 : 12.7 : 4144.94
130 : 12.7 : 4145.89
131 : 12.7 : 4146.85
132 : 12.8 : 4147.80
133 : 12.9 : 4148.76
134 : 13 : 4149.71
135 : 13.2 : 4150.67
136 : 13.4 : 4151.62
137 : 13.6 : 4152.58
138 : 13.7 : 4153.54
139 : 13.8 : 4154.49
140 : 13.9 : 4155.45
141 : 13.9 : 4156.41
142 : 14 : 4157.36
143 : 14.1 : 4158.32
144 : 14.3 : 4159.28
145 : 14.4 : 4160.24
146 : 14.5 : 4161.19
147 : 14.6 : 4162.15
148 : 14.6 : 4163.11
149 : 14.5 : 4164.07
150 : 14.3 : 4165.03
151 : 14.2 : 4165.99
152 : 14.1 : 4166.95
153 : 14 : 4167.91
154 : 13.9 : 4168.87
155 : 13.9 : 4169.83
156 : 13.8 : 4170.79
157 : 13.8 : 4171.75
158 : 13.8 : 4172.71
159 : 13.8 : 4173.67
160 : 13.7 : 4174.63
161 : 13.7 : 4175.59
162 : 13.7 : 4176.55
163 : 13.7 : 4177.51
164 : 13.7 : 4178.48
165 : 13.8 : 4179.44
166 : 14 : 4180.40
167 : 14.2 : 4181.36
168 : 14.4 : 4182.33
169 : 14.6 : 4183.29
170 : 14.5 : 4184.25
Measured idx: -1.0 A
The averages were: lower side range 14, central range 14.5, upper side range 14.2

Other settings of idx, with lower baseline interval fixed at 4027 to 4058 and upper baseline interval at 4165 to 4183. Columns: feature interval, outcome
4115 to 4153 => 0.58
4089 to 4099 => -0.93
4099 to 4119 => 0.30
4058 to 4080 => 0.96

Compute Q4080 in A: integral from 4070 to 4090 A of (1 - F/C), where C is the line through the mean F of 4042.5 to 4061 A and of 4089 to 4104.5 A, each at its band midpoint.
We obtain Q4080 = -0.9 A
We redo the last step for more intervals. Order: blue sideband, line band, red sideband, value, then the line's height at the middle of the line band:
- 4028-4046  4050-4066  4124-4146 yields 0.5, 14.2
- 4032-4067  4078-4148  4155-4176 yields -1.6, 14.1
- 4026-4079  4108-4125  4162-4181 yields -0.7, 13.9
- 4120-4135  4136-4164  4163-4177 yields 1.2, 14.2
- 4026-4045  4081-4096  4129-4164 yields -2.3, 14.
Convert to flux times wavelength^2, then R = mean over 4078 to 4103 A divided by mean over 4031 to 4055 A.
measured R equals 1.09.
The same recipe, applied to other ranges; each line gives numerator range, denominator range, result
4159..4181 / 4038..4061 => 1.06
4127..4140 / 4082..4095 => 0.86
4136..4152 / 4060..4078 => 1.02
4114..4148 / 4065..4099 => 0.96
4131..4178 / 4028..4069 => 1.03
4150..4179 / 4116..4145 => 1.01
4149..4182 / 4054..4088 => 1.03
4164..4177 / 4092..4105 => 1.03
